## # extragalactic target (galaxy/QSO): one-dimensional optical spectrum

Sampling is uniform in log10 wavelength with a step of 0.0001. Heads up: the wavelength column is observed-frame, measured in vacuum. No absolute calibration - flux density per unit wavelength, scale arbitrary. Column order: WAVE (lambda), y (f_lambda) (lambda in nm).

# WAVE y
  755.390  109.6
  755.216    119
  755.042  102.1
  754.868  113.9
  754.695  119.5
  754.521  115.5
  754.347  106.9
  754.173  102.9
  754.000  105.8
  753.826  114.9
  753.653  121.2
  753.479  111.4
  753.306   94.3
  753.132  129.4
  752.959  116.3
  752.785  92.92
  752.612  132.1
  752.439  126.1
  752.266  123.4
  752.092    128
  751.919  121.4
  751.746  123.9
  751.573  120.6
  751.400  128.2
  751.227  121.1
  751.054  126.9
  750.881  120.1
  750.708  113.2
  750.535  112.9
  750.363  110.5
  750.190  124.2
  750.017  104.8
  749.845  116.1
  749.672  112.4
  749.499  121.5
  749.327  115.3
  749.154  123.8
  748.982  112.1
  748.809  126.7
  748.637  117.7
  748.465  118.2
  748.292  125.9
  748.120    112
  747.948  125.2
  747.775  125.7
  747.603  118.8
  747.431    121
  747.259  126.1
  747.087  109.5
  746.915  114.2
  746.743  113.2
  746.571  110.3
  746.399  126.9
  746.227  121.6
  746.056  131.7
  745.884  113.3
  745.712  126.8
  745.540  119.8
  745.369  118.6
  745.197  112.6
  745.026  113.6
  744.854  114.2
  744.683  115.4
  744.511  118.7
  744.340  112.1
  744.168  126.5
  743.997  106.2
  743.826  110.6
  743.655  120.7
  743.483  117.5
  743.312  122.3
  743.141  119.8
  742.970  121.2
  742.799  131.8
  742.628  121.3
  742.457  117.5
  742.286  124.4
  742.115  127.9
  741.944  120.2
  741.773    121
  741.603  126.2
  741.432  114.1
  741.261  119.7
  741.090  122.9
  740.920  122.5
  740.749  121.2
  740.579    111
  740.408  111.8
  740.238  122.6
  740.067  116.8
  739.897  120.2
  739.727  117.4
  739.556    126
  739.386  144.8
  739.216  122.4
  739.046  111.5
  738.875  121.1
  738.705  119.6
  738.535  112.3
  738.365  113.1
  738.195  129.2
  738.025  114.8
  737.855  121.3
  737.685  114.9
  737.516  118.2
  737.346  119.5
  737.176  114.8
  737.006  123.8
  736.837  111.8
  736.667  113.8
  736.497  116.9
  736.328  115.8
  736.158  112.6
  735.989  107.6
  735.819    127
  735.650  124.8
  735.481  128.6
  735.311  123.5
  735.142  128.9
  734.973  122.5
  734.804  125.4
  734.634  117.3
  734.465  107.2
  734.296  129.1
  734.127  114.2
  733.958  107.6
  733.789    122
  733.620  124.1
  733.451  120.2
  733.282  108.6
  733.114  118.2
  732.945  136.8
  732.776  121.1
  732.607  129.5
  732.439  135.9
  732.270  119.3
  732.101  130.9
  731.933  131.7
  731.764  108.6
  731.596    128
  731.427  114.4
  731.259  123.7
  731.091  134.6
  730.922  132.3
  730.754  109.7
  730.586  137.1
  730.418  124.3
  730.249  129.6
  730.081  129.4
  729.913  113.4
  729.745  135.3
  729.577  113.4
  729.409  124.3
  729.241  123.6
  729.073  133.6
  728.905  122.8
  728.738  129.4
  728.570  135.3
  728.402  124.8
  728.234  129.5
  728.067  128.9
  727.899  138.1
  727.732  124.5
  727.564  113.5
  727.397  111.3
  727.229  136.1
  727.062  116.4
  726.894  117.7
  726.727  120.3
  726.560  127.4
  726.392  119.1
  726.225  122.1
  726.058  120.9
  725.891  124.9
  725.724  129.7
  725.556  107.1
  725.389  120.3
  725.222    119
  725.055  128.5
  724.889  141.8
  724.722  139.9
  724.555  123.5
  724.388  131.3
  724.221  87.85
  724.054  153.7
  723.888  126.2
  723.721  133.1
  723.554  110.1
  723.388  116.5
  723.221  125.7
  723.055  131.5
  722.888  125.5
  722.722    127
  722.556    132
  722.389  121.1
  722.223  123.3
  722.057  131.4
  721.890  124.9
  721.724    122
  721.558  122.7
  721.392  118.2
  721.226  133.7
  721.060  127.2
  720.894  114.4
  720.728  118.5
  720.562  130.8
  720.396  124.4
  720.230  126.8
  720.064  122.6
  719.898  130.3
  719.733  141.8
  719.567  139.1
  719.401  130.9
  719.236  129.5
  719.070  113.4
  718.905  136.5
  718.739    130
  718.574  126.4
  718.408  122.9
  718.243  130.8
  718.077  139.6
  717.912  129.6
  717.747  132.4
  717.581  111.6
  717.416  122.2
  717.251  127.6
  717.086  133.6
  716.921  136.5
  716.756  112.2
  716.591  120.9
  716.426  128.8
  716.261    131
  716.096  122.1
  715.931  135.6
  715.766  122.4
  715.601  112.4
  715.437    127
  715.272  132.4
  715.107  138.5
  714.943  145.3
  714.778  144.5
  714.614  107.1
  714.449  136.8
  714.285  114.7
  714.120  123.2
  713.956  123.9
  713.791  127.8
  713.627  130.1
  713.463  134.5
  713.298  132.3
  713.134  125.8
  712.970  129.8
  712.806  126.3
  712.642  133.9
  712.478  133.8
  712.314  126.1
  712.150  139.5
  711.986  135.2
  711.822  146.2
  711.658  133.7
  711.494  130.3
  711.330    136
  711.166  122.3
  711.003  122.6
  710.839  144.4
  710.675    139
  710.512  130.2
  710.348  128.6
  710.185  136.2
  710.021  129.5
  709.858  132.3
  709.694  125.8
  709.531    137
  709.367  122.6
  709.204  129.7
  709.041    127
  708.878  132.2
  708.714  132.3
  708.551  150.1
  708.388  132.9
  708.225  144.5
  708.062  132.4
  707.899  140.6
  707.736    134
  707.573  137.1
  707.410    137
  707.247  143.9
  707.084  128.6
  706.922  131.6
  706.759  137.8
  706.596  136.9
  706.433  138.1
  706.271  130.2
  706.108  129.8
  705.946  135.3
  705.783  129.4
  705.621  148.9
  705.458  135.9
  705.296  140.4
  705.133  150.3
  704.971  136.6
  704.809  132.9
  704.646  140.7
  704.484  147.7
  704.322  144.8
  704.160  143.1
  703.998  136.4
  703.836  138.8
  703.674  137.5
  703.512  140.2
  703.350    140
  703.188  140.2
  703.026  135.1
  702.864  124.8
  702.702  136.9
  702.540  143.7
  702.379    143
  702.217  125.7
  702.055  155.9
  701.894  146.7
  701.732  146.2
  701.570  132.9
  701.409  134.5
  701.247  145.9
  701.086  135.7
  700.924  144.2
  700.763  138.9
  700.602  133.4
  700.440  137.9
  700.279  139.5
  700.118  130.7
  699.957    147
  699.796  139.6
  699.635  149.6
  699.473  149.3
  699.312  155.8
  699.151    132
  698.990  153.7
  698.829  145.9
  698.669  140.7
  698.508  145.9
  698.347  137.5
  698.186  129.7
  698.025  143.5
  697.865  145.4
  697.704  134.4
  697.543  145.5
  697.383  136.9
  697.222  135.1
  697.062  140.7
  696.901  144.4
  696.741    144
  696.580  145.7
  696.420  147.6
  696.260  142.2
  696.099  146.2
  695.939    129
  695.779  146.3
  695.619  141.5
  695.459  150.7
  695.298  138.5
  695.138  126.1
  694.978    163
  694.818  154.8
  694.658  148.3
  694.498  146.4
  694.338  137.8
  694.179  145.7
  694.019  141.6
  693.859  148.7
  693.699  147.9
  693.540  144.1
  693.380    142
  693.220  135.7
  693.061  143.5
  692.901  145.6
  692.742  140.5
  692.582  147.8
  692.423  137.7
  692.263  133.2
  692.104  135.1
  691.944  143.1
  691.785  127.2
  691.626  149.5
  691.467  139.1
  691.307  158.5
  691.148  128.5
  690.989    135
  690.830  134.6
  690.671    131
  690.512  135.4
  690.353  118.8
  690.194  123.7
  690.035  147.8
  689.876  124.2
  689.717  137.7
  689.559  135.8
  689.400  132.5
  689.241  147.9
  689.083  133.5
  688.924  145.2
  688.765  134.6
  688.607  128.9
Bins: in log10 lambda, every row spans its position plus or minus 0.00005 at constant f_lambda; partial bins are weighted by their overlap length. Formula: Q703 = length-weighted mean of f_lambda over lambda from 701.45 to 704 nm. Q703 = 139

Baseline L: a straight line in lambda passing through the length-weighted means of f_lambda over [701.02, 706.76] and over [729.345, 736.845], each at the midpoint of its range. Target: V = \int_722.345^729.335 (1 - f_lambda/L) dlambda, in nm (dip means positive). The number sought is 0.07 nm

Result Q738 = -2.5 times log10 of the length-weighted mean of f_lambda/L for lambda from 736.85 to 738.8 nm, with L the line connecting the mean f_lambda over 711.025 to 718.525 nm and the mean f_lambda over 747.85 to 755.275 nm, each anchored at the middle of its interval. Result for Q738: 0.03 mag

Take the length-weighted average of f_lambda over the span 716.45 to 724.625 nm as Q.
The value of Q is 126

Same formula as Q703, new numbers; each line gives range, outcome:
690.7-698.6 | 142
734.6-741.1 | 120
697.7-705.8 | 141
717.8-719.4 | 129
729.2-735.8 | 123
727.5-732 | 126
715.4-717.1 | 125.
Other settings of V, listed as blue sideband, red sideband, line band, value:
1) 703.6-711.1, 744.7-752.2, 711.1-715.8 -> 0.12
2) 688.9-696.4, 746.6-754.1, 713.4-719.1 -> 0.15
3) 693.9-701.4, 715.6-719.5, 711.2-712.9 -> -0.03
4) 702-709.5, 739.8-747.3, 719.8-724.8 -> 0.15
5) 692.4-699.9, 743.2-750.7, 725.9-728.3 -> 0.08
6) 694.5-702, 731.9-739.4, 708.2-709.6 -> 0.02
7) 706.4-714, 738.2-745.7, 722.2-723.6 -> 0.04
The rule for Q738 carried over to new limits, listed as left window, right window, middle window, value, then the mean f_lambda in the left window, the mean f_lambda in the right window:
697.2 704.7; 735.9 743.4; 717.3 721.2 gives 0.03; 141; 120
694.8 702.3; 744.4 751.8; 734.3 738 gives 0.05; 142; 119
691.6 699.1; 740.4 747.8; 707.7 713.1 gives 0.02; 142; 119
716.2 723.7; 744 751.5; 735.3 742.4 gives 0.01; 126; 118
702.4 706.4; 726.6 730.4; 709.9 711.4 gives 0.02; 138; 125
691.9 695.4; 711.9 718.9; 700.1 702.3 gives -0.01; 143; 129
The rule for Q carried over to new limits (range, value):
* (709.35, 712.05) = 133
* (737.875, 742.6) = 120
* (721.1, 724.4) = 125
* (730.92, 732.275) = 125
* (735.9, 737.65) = 115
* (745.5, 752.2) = 120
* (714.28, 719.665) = 128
